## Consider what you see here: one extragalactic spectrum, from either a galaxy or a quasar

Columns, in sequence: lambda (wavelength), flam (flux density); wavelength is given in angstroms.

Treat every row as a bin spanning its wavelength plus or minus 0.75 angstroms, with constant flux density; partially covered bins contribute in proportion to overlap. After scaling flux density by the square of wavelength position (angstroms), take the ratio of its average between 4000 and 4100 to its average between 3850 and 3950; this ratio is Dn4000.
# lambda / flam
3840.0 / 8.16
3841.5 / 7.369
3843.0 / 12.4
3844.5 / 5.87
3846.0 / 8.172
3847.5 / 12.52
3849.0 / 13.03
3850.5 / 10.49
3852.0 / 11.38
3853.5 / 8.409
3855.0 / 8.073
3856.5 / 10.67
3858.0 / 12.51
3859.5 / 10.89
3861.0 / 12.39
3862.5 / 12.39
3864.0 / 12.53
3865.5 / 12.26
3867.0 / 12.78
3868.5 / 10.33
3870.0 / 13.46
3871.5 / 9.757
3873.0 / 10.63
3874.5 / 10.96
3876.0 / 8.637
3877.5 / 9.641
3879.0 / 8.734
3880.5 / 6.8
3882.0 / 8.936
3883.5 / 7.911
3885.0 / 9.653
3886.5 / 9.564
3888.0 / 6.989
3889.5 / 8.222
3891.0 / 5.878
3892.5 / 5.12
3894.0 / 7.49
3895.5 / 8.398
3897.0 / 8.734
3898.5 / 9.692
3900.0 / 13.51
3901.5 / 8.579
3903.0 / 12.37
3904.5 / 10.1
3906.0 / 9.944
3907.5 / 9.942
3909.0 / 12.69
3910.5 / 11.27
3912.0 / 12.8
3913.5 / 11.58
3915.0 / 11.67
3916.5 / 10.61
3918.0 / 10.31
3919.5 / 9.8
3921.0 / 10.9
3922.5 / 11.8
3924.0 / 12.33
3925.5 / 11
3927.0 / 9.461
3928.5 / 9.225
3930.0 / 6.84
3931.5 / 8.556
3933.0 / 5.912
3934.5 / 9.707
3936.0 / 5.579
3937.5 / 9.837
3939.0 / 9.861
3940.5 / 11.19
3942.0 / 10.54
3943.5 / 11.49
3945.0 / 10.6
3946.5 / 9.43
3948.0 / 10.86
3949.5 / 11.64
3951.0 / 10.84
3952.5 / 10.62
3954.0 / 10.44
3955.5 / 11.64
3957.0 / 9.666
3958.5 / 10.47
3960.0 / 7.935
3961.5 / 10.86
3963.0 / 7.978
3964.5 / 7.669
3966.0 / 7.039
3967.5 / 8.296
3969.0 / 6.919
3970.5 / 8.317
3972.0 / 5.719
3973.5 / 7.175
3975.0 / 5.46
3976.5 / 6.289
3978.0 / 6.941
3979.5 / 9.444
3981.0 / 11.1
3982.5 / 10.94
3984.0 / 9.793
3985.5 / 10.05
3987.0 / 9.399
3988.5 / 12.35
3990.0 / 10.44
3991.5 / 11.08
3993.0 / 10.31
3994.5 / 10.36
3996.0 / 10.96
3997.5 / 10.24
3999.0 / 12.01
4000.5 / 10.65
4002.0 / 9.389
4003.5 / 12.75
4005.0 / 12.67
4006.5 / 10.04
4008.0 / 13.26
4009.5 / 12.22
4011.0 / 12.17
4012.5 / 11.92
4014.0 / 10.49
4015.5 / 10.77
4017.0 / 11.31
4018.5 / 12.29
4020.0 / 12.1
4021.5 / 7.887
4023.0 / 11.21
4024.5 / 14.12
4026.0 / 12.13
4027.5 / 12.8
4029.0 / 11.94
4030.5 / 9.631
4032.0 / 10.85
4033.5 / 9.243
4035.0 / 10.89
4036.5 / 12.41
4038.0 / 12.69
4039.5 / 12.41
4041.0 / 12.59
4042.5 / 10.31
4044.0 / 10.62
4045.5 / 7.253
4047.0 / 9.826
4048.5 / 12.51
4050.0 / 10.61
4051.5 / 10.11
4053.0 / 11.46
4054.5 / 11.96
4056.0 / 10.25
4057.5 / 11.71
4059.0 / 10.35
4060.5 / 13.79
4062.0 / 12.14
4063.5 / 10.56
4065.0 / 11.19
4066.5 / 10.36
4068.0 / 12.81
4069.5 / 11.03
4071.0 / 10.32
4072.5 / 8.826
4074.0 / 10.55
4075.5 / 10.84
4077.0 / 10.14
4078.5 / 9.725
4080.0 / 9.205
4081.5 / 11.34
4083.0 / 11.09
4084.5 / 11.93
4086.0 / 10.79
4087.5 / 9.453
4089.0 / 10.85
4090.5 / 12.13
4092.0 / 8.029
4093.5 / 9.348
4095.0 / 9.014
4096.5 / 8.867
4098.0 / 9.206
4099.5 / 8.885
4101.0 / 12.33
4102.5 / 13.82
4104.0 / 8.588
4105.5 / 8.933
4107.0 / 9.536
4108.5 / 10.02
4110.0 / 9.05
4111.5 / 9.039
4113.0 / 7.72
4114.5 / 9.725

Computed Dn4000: 1.18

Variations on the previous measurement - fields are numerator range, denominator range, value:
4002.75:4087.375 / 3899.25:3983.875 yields 1.21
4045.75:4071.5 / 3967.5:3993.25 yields 1.31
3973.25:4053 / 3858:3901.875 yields 1.18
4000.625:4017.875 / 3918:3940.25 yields 1.27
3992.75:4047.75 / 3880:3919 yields 1.24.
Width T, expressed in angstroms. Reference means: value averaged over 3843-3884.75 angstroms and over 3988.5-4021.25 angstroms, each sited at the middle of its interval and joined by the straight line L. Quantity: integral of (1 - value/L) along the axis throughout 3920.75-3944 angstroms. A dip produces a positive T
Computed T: 2.7 angstroms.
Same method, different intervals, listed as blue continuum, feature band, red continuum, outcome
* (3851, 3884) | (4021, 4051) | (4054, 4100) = -1.7 angstroms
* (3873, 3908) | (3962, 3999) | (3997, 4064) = 5.3 angstroms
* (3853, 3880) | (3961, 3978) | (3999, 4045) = 5.9 angstroms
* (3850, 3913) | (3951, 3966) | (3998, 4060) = 1.5 angstroms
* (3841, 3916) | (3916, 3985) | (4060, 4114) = 5.7 angstroms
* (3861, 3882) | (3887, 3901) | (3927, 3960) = 2.9 angstroms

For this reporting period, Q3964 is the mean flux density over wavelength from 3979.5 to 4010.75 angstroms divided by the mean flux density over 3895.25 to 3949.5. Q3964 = 1.07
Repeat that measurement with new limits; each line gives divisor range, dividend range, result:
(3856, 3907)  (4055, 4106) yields 1.07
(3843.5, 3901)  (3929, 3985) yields 0.92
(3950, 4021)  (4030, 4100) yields 1.06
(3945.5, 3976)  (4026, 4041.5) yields 1.29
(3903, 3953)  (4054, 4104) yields 1.03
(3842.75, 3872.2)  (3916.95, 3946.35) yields 0.89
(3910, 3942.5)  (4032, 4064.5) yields 1.11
